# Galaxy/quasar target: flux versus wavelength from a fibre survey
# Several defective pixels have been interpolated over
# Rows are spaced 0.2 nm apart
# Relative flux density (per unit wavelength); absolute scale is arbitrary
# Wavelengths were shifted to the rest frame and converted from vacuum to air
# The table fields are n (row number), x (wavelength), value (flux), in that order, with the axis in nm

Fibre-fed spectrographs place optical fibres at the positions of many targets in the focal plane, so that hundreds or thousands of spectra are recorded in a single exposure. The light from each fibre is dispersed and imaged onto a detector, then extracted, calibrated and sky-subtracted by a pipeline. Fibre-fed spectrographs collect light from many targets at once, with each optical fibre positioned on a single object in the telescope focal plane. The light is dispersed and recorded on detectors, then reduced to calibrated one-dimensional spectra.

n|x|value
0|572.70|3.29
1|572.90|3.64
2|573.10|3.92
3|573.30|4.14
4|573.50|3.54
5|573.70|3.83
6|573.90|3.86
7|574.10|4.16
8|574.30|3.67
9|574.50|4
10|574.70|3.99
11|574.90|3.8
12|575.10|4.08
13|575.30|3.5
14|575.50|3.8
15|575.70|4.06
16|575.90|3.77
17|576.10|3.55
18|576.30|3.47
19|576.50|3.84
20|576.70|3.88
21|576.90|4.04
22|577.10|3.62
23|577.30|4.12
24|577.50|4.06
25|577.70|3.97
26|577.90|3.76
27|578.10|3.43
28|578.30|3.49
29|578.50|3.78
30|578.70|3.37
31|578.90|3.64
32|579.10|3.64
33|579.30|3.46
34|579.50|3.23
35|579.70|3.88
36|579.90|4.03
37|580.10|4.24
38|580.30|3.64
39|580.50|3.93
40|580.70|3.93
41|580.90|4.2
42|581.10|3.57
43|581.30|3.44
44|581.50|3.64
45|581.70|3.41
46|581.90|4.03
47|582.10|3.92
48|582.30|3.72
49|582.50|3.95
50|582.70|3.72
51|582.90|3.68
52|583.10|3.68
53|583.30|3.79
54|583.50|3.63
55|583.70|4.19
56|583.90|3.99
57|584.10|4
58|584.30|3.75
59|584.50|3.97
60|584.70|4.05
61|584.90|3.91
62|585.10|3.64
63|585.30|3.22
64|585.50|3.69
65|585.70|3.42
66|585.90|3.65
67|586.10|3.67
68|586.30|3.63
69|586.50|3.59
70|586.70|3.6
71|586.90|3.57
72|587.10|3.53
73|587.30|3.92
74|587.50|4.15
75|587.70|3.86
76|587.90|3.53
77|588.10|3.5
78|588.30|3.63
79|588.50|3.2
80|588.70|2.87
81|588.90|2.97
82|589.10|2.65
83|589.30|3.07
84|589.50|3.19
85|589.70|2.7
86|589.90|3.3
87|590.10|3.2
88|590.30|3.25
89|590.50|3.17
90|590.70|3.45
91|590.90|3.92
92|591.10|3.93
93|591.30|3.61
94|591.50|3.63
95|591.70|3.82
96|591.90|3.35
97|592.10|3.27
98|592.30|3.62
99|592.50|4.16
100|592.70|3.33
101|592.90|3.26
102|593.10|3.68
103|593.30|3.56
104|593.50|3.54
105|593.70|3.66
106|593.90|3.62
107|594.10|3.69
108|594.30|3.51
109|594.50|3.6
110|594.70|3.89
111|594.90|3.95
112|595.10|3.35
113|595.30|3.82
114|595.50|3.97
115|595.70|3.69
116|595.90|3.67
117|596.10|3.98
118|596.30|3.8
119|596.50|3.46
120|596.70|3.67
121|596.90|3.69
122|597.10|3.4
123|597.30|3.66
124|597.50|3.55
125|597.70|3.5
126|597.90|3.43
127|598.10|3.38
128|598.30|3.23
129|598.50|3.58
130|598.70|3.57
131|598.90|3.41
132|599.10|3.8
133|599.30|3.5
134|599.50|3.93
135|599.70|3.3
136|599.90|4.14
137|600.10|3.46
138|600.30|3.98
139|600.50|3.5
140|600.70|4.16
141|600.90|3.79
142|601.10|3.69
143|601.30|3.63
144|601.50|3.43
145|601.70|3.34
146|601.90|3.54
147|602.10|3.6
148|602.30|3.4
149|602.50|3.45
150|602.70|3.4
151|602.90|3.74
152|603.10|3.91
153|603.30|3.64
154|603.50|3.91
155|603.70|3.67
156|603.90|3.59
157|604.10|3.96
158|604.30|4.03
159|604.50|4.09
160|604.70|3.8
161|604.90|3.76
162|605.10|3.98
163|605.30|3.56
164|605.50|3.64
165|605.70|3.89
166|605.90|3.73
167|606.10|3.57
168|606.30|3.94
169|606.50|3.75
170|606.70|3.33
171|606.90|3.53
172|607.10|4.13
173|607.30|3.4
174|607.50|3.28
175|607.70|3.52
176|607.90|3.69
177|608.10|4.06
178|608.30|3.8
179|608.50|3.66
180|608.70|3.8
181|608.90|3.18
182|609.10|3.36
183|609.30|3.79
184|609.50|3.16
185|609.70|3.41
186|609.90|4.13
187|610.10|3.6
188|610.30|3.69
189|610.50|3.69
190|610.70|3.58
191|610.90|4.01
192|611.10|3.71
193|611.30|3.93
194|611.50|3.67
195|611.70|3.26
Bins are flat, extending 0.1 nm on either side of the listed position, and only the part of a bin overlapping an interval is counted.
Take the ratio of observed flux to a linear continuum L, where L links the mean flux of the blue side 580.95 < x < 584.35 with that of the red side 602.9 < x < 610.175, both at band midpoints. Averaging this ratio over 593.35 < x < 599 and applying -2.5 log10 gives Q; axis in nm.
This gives 0.04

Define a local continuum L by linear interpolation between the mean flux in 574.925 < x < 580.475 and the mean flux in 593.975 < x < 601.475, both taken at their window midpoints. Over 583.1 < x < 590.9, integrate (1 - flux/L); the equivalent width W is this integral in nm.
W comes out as 0.37 nm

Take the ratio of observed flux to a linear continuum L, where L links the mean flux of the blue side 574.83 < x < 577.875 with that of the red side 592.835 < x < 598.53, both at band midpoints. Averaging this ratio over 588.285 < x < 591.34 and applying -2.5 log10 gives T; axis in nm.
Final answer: 0.14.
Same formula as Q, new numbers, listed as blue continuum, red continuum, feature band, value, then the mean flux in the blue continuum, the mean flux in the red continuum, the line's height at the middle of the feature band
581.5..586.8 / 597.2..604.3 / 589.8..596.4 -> 0.02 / 3.75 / 3.63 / 3.68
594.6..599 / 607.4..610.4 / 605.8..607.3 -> -0.02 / 3.62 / 3.61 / 3.61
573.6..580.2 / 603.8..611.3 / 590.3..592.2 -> 0.06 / 3.79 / 3.7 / 3.75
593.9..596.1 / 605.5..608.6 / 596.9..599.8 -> 0.06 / 3.72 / 3.68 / 3.71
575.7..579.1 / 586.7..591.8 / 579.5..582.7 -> -0.05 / 3.74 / 3.43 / 3.65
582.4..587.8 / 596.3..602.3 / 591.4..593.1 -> 0.03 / 3.76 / 3.6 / 3.68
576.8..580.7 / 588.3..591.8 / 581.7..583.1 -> -0.05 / 3.76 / 3.3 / 3.61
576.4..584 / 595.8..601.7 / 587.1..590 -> 0.12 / 3.78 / 3.63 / 3.71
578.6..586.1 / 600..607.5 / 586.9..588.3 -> 0.00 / 3.75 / 3.69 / 3.74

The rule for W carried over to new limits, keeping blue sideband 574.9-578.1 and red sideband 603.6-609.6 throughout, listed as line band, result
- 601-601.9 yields 0.05 nm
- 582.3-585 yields -0.05 nm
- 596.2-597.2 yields 0.03 nm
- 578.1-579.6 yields 0.12 nm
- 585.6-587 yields 0.07 nm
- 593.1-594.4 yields 0.05 nm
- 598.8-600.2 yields 0.03 nm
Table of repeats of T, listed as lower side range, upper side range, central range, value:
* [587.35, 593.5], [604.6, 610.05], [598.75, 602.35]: -0.02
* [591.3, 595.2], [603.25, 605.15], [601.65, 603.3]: 0.07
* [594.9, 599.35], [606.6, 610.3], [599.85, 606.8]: -0.03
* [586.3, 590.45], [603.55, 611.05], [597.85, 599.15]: 0.02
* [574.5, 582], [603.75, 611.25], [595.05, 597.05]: 0.00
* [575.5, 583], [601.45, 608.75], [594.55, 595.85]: -0.01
